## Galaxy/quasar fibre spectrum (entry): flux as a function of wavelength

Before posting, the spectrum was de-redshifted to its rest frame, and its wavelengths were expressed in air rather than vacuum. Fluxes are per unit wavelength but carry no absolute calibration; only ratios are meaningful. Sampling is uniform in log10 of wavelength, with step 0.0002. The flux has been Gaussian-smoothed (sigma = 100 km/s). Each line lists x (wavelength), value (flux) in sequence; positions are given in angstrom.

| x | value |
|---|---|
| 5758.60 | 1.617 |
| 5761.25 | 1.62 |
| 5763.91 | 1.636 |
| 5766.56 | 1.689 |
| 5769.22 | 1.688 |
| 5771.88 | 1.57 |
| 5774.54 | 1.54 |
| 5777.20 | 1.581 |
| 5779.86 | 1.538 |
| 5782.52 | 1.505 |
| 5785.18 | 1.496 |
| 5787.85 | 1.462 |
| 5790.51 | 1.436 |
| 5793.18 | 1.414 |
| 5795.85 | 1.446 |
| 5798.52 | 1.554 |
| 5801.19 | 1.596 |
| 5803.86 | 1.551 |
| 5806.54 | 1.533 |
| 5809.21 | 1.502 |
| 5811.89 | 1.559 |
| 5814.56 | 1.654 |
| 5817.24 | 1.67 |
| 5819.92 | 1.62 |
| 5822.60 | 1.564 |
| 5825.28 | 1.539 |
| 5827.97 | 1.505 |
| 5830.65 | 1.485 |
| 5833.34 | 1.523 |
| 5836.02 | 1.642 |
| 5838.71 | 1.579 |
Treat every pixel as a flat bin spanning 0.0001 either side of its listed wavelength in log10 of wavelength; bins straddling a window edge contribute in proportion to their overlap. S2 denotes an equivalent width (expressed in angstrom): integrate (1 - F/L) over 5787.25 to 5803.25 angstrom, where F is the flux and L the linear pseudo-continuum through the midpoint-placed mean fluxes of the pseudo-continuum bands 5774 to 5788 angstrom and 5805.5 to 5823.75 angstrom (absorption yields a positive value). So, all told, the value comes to 0.6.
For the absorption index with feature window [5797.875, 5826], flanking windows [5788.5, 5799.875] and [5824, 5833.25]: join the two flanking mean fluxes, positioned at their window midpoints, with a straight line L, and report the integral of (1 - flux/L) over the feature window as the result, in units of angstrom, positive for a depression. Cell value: -1.7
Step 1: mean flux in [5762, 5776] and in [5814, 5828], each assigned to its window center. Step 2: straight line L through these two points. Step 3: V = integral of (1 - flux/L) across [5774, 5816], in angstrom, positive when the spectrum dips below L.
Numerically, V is 2.3 angstrom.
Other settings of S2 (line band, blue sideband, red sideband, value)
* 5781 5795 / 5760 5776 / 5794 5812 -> 0.9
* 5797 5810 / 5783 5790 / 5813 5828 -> -0.1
